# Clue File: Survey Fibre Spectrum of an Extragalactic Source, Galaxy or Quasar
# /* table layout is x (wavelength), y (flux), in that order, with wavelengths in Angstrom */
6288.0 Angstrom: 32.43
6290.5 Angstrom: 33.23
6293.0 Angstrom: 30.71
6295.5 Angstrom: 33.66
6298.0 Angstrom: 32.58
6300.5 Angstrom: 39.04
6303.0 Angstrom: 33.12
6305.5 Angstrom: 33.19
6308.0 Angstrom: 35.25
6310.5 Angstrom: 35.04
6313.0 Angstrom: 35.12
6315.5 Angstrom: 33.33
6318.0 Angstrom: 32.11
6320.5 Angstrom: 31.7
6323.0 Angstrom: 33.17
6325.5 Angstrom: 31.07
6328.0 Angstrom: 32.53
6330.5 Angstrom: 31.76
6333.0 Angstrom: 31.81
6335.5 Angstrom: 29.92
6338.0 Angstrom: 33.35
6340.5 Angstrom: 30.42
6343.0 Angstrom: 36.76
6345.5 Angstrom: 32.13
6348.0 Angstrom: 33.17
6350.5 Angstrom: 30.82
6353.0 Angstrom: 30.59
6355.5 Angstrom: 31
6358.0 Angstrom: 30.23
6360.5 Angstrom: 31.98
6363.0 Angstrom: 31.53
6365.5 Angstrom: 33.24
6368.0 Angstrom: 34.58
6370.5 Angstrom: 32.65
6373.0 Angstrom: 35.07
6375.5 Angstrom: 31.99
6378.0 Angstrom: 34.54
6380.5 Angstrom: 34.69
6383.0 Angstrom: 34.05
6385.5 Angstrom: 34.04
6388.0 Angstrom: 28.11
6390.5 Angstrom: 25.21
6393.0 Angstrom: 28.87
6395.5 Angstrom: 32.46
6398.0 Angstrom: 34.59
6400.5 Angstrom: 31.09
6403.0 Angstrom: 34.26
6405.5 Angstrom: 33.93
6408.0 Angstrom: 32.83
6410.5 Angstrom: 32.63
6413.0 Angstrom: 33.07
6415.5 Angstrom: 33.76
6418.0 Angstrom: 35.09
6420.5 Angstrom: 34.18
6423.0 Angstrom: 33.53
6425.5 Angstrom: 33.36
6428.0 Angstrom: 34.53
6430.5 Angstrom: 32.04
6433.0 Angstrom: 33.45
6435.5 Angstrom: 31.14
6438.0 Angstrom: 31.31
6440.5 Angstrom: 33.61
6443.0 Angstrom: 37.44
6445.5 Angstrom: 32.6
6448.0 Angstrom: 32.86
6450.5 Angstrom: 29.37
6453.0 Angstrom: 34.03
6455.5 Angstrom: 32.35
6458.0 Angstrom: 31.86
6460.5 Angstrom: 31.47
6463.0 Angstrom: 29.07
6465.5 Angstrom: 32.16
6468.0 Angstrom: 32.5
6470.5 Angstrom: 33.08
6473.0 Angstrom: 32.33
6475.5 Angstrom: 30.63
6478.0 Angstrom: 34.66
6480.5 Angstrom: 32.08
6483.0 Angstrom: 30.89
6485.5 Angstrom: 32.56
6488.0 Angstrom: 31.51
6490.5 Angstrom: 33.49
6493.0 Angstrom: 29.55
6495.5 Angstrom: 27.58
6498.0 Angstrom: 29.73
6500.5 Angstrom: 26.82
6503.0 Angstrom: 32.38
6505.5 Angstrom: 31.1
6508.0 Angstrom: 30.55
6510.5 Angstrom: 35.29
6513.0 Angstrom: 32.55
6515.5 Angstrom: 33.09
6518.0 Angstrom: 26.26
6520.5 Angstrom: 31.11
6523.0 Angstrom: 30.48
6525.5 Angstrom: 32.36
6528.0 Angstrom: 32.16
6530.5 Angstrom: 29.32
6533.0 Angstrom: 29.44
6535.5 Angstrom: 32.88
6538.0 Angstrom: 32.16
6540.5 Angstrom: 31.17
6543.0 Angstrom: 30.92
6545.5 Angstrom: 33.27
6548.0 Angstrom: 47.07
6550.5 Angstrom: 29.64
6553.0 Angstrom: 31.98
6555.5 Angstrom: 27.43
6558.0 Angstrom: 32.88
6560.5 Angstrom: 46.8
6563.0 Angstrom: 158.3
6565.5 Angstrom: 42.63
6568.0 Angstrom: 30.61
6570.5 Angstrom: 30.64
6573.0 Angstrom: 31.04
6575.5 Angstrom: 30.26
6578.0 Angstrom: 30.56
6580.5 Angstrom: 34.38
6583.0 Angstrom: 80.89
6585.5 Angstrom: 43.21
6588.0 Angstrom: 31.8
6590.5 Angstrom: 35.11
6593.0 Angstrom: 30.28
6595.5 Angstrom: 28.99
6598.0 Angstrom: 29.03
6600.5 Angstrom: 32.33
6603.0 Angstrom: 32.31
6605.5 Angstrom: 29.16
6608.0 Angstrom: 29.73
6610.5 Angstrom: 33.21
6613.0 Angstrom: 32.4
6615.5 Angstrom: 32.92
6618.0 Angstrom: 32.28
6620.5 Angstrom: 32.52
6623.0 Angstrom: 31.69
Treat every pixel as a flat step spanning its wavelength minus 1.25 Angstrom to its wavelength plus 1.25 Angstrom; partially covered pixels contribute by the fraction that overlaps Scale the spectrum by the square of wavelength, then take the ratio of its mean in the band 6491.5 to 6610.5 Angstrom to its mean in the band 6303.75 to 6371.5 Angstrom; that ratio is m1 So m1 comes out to 1.2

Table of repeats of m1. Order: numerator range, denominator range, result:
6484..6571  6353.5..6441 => 1.15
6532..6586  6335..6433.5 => 1.35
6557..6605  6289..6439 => 1.39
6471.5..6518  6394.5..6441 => 0.97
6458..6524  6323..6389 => 1.01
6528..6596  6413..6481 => 1.26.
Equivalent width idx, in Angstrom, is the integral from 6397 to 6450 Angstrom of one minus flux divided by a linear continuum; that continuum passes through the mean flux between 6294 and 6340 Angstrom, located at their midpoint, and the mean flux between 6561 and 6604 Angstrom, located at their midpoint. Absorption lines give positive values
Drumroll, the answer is 5.5 Angstrom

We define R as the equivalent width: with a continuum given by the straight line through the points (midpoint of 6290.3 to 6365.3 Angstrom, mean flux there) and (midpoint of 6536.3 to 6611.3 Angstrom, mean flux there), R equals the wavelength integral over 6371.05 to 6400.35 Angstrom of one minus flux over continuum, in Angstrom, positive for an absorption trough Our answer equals 1.7 Angstrom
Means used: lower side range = 32.7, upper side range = 38.9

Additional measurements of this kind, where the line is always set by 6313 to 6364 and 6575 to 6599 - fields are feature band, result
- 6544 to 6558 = 1.21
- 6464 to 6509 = 5.25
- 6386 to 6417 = 1.56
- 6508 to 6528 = 2.55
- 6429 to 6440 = 0.68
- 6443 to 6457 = 0.77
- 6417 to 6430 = 0.00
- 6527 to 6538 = 1.64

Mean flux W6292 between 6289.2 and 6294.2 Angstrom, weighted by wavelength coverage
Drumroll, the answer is 32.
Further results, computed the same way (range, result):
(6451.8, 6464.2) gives 31.8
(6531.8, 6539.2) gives 31.5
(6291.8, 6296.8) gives 32.2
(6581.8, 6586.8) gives 61.6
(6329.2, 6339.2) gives 31.7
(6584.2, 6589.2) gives 38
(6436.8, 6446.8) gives 33.7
